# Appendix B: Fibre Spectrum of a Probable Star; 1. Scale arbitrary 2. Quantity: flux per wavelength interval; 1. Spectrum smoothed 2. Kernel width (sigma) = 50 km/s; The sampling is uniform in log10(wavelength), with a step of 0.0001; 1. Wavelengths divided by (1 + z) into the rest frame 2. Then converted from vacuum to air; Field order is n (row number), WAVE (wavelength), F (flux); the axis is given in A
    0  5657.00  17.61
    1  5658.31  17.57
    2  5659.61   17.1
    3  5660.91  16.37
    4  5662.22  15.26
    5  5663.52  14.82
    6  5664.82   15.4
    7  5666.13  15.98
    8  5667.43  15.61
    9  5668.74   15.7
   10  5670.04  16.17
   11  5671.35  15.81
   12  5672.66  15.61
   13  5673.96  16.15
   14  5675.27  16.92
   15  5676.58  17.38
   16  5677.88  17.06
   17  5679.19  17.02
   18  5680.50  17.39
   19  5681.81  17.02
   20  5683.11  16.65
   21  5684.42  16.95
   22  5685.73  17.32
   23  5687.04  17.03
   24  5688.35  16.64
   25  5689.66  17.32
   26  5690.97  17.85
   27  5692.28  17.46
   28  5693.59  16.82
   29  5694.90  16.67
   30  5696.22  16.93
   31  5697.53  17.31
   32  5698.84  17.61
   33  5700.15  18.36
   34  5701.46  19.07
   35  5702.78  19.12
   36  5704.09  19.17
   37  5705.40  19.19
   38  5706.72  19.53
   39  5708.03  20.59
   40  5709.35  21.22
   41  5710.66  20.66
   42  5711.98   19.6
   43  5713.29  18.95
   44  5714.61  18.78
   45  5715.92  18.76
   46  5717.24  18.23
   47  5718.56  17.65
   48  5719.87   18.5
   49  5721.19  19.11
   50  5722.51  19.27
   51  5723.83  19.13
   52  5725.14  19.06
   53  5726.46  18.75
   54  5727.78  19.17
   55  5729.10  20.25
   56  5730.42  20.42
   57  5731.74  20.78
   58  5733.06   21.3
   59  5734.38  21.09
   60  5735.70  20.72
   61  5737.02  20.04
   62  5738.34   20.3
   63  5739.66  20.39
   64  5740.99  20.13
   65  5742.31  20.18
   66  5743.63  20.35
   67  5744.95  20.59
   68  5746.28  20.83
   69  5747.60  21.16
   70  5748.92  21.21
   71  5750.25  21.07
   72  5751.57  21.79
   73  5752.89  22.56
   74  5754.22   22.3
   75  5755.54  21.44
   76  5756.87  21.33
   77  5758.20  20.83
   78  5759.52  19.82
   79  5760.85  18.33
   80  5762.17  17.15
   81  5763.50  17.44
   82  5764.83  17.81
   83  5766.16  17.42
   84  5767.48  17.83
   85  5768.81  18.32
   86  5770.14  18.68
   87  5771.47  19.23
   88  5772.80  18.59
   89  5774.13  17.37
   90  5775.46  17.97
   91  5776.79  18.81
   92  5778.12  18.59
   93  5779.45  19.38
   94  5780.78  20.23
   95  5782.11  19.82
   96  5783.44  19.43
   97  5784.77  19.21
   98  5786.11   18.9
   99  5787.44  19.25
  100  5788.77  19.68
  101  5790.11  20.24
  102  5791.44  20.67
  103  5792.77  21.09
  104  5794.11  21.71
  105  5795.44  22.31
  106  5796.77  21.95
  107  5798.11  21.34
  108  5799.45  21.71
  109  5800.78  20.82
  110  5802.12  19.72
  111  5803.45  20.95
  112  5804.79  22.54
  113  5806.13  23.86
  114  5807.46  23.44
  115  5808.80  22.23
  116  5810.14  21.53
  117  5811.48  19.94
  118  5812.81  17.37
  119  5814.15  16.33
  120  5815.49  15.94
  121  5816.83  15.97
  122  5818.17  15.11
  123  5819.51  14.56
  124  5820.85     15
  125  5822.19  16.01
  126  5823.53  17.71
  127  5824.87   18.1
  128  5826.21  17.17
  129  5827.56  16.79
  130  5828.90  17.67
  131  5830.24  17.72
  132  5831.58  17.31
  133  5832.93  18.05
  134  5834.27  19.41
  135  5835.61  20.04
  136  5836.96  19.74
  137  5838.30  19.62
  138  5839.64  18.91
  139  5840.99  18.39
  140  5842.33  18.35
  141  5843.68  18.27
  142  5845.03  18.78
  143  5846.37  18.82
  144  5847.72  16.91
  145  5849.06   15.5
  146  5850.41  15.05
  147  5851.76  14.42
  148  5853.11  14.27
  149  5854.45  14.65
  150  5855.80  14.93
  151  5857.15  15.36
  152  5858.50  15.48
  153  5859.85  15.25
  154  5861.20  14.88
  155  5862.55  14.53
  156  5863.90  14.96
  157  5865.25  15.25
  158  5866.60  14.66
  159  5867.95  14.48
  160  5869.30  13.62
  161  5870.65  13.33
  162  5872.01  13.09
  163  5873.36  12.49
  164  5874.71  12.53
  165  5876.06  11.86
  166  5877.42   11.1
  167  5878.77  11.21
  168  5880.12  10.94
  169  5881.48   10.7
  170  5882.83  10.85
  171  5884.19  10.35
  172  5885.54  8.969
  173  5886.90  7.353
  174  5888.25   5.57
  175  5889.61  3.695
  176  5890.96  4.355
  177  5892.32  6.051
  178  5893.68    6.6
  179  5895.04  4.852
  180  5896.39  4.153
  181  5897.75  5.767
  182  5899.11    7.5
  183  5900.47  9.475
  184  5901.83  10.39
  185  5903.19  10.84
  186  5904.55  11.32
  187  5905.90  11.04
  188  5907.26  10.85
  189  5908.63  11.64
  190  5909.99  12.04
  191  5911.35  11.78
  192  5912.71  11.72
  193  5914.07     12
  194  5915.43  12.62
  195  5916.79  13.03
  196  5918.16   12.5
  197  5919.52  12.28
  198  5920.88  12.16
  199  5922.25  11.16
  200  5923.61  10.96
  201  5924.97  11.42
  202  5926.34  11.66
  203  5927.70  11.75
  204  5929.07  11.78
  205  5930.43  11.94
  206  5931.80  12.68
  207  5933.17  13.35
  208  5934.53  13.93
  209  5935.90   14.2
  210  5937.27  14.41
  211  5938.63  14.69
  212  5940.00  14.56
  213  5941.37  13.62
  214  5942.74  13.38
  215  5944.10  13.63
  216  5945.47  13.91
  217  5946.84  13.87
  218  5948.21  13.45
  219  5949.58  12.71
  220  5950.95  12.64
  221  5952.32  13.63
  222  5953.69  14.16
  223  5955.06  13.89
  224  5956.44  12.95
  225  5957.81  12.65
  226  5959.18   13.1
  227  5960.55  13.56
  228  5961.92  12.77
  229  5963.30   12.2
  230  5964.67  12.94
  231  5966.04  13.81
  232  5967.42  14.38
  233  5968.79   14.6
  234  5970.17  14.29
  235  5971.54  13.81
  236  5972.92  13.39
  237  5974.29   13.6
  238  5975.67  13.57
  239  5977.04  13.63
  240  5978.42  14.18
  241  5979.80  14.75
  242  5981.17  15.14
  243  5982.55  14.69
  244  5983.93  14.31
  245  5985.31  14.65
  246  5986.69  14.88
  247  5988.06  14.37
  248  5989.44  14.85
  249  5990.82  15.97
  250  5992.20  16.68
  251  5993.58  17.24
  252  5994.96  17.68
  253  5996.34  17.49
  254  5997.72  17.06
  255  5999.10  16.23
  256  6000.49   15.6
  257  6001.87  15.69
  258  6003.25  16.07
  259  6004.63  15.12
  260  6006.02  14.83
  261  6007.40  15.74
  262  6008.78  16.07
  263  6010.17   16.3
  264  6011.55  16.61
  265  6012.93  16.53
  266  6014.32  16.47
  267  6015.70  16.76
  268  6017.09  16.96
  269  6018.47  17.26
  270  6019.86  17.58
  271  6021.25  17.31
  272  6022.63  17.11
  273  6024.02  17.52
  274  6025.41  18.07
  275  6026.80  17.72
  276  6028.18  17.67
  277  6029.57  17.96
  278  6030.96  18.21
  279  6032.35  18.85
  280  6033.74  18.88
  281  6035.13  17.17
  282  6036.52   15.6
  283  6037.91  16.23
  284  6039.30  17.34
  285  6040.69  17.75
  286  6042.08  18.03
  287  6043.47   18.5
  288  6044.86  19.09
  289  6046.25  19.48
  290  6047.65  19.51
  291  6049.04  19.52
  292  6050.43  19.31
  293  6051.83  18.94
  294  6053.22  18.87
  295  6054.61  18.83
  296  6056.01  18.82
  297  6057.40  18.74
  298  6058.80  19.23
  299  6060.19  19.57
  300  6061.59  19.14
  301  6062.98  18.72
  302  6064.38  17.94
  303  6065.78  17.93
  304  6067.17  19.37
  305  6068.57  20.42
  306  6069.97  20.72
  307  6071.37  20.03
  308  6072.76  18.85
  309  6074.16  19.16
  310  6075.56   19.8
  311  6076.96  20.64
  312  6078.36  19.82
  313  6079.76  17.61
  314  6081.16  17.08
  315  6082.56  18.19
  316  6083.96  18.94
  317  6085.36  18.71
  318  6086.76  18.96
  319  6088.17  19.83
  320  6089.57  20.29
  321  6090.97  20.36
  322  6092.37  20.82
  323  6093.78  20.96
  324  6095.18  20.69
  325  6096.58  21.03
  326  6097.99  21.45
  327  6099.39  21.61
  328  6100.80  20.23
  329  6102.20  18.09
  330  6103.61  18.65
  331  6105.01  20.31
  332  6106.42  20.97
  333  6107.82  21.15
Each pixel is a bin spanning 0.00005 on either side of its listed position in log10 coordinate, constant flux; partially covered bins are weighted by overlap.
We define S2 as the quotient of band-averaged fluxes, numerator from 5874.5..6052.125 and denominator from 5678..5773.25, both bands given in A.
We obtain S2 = 0.72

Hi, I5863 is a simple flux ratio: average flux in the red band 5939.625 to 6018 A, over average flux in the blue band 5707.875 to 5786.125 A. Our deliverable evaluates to 0.7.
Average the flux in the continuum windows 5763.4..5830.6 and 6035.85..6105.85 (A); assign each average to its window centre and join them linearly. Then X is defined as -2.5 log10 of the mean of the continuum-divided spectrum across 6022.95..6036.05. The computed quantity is 0.07 mag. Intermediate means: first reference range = 19.1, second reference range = 19.2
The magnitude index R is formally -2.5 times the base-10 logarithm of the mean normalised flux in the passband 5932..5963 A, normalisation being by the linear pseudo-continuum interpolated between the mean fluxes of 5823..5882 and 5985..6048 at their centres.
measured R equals 0.208 mag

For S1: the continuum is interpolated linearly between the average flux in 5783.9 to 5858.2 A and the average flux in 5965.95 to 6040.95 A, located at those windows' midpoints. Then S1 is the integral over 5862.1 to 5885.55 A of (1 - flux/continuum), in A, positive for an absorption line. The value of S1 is 6.9 A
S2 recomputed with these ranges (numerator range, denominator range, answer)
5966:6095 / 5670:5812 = 0.90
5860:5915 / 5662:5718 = 0.60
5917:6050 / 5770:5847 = 0.79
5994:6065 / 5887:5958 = 1.56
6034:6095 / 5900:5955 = 1.52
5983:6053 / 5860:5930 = 1.57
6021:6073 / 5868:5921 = 1.83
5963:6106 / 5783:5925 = 1.17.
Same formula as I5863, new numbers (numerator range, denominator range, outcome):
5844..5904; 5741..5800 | 0.59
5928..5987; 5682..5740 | 0.73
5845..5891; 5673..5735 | 0.70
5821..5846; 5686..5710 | 1.00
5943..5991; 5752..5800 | 0.70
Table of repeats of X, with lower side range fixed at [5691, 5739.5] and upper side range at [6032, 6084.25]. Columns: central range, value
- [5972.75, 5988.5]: 0.30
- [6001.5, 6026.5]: 0.14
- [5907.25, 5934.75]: 0.49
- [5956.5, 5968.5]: 0.39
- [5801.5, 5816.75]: -0.06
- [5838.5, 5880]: 0.25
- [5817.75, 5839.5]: 0.09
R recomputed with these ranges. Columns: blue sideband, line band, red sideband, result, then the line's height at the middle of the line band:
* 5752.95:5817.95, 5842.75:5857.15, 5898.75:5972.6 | 0.036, 16.7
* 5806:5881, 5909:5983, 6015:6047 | 0.283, 17.1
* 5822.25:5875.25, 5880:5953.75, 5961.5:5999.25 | 0.367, 15.5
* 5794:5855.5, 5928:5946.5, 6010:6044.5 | 0.304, 17.9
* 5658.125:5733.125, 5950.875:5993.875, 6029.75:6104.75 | 0.312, 18.8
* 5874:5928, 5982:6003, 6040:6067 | -0.038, 15.3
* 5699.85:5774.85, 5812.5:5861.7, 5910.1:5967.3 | -0.035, 16.3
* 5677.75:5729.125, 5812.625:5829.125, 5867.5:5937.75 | -0.185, 13.8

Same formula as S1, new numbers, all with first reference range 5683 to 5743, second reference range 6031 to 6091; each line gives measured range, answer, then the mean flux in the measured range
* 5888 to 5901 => 9.0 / 5.77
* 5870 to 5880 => 3.6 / 12.2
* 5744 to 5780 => -1.2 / 19.6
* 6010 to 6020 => 1.1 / 16.8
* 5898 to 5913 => 6.6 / 10.6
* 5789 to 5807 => -2.4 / 21.4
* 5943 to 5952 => 2.6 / 13.4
